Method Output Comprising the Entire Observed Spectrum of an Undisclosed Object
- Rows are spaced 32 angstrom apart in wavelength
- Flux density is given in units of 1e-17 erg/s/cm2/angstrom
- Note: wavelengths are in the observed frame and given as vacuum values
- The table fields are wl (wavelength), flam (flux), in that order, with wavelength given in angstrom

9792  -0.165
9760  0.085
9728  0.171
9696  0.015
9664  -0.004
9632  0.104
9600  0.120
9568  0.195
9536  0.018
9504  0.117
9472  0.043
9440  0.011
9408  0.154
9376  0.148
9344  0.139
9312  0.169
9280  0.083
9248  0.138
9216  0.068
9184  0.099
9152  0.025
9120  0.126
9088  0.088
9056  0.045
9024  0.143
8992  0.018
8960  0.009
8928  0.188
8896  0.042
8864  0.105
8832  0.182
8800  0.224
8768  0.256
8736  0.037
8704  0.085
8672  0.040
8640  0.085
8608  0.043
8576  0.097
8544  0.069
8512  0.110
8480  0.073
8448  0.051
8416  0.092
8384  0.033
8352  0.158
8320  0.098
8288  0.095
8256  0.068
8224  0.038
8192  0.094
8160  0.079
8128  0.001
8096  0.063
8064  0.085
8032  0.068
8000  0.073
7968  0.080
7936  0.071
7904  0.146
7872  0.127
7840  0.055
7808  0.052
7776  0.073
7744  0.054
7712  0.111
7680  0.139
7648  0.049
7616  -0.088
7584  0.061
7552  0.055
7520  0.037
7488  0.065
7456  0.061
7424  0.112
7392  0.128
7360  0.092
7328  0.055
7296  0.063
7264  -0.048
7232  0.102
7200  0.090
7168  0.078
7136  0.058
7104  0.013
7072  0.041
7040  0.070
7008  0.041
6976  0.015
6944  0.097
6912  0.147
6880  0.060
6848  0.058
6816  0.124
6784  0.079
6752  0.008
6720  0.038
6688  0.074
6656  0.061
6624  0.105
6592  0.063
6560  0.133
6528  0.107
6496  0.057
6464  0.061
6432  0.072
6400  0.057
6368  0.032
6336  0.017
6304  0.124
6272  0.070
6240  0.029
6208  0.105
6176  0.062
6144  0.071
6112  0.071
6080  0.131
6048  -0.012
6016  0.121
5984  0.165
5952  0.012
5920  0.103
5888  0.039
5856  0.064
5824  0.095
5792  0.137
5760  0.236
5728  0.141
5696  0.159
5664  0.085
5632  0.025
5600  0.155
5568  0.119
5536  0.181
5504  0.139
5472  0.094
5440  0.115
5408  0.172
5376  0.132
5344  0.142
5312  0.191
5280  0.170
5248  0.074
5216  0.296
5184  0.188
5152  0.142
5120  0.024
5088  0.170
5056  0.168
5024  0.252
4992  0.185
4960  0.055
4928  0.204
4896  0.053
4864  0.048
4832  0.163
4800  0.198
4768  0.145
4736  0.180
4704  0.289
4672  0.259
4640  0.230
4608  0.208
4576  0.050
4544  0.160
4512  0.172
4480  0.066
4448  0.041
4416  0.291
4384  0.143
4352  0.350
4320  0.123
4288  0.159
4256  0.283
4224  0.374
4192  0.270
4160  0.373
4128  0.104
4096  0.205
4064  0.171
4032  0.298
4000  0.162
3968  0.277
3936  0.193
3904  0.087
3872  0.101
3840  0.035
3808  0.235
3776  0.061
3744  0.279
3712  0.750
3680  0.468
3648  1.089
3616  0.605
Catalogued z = 1.360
